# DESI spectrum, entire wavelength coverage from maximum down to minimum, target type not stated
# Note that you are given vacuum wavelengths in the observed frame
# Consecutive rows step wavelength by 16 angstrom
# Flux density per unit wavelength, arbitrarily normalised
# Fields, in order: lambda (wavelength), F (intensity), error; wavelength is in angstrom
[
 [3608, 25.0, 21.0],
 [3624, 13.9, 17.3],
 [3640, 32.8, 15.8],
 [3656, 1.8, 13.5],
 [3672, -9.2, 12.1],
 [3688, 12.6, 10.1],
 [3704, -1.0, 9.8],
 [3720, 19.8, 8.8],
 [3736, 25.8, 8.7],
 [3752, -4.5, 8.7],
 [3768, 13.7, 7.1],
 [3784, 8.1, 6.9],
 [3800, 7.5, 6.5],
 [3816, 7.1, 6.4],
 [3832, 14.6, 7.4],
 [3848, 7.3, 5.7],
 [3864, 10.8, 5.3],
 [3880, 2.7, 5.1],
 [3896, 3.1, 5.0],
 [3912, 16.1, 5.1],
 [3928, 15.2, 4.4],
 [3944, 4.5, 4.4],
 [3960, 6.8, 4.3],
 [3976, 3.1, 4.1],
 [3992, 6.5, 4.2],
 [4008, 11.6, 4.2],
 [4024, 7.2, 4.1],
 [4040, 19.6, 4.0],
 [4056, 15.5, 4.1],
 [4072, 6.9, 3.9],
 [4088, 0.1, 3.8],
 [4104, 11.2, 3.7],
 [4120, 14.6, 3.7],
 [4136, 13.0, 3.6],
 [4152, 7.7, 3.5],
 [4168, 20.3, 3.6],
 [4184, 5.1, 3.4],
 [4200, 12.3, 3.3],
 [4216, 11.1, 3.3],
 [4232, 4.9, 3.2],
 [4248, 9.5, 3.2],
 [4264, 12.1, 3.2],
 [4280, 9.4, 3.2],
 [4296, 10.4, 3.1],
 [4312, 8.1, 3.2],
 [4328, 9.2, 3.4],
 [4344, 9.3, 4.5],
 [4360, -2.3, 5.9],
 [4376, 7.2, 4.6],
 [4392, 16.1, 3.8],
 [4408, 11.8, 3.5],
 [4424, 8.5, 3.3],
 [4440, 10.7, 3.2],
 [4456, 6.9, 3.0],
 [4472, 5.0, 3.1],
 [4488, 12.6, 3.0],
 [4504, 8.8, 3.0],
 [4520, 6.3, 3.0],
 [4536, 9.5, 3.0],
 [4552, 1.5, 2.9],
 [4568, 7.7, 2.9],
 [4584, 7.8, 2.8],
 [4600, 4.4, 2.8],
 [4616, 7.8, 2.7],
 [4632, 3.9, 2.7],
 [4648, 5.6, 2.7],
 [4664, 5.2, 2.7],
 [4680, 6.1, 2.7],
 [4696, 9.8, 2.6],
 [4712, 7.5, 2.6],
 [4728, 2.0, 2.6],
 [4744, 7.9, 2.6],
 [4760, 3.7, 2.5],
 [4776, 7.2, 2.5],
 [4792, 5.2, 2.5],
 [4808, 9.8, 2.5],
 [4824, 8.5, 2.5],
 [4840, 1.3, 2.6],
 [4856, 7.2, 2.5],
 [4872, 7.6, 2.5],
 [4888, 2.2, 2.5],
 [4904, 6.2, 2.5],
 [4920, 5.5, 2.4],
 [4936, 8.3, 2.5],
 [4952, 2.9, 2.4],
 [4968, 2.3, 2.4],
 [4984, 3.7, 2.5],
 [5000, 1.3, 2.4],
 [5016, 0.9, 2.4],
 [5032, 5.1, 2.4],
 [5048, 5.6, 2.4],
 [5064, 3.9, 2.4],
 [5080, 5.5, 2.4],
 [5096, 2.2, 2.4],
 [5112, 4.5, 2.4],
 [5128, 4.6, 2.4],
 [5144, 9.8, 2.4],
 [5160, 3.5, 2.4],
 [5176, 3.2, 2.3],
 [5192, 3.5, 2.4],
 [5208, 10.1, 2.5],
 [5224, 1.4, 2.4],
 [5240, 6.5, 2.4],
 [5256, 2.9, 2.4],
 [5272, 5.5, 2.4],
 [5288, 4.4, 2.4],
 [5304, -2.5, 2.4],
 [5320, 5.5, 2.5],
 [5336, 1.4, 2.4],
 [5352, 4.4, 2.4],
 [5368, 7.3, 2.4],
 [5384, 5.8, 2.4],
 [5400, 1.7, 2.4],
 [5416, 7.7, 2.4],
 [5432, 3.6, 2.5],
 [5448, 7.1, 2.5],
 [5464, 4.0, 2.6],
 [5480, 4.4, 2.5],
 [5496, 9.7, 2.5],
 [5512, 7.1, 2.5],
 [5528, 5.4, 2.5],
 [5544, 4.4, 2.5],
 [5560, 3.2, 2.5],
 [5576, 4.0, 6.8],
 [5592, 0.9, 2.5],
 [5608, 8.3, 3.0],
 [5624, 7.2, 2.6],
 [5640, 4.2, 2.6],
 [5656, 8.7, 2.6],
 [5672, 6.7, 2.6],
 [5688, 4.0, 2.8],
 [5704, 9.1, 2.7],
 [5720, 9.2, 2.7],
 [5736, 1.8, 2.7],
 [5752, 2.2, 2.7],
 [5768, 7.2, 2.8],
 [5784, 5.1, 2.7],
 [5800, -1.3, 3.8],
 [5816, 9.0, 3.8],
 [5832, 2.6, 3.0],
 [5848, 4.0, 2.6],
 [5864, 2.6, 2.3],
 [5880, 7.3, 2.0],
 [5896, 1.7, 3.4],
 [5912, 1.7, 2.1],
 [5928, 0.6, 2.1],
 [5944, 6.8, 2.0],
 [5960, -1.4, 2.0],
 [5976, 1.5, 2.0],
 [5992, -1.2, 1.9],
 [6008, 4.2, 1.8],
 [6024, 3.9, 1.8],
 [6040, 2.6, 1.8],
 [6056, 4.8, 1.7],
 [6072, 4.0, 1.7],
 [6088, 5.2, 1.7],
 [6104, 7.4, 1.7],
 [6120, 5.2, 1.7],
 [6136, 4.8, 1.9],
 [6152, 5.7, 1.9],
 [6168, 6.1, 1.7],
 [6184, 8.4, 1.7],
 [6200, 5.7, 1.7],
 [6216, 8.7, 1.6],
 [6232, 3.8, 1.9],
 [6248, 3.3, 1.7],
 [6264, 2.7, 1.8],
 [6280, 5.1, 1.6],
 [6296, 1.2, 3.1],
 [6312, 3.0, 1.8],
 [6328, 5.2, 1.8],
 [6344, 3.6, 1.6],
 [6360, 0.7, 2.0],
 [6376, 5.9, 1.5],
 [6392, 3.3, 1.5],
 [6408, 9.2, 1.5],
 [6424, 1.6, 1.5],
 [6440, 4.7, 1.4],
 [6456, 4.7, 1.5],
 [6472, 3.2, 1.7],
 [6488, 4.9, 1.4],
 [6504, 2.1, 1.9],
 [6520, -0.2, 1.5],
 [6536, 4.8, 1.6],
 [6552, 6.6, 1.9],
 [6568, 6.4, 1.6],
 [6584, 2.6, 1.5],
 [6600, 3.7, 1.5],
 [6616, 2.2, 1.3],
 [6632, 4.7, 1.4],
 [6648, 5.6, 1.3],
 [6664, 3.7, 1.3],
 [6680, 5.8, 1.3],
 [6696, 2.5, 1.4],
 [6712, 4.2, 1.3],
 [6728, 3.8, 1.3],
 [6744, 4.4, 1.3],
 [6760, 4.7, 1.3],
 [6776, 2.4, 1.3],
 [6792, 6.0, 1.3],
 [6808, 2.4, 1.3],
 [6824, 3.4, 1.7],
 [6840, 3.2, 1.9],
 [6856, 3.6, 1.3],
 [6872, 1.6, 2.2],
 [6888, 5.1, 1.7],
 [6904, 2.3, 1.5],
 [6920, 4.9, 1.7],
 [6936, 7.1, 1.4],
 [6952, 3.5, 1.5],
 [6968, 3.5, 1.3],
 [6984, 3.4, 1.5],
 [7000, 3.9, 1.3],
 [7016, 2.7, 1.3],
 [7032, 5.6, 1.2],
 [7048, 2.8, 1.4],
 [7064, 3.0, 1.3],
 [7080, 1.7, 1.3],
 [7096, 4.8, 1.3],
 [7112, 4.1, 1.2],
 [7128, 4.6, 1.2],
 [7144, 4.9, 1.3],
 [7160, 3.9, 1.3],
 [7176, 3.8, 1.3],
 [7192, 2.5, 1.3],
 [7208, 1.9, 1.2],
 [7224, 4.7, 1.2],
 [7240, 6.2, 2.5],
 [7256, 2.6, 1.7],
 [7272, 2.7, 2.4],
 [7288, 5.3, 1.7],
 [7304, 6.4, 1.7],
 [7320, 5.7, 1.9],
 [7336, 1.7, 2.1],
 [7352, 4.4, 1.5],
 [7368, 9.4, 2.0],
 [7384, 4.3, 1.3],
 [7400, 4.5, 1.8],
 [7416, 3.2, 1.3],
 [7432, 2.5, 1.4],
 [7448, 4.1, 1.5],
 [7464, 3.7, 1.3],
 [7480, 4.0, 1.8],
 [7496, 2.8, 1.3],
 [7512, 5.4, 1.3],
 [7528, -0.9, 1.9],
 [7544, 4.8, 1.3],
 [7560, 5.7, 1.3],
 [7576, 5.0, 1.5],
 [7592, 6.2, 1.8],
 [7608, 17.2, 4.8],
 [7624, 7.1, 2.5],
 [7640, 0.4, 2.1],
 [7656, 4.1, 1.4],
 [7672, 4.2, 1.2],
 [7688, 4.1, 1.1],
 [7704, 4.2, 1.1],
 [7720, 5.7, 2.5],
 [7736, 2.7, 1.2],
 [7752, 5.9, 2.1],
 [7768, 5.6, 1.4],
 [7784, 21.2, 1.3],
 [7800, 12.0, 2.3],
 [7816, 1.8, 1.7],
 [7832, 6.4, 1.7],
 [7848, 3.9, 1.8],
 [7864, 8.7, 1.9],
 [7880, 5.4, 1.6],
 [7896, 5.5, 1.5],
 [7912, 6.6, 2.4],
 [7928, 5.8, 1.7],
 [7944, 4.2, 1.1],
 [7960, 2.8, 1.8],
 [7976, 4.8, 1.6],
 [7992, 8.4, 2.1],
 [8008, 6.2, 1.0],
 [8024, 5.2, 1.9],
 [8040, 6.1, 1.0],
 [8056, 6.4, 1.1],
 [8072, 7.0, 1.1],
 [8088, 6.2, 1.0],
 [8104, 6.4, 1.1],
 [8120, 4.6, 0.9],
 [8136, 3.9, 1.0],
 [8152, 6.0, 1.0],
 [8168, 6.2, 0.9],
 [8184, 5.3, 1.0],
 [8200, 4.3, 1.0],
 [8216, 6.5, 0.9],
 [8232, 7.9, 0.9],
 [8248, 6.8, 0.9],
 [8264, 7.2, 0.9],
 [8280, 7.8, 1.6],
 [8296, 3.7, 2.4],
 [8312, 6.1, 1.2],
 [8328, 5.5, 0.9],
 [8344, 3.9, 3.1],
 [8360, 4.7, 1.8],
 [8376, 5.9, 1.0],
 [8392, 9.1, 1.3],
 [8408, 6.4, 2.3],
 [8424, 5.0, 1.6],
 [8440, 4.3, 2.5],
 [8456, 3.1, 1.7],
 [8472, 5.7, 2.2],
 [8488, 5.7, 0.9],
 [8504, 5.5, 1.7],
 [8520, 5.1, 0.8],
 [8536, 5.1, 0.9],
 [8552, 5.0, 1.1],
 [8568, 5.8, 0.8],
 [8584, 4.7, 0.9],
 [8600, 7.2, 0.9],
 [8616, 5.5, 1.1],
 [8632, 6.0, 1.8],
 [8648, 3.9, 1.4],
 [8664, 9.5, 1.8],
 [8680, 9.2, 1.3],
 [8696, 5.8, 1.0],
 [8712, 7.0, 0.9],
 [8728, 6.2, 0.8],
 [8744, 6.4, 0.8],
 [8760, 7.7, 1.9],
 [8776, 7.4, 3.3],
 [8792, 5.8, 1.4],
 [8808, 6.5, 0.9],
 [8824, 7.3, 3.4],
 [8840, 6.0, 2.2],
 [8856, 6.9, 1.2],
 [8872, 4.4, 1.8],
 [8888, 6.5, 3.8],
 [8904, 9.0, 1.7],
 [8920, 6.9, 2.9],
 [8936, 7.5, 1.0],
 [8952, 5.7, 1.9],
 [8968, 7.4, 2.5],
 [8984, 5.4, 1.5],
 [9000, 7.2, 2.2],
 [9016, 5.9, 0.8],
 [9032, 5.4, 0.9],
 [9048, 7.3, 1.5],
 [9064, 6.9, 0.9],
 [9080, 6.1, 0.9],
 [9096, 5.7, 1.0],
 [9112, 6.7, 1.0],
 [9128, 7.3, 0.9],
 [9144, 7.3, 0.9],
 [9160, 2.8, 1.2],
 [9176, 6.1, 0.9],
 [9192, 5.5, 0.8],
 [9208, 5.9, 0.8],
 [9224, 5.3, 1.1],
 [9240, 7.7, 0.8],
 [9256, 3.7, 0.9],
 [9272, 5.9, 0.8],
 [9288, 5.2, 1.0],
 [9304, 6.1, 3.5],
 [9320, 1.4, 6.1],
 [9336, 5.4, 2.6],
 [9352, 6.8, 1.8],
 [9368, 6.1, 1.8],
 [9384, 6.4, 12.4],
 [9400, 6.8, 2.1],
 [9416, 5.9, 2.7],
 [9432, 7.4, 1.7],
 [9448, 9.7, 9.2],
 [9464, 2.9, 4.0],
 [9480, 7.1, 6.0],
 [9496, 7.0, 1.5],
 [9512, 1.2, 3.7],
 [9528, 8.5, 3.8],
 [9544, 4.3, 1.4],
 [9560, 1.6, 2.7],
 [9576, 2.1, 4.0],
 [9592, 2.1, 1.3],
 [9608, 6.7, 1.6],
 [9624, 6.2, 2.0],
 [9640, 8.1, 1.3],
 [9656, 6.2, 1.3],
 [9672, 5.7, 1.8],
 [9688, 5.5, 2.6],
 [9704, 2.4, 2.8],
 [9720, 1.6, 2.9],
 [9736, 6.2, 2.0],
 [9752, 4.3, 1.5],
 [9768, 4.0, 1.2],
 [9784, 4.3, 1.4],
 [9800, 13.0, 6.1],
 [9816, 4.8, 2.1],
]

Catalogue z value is 1.089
